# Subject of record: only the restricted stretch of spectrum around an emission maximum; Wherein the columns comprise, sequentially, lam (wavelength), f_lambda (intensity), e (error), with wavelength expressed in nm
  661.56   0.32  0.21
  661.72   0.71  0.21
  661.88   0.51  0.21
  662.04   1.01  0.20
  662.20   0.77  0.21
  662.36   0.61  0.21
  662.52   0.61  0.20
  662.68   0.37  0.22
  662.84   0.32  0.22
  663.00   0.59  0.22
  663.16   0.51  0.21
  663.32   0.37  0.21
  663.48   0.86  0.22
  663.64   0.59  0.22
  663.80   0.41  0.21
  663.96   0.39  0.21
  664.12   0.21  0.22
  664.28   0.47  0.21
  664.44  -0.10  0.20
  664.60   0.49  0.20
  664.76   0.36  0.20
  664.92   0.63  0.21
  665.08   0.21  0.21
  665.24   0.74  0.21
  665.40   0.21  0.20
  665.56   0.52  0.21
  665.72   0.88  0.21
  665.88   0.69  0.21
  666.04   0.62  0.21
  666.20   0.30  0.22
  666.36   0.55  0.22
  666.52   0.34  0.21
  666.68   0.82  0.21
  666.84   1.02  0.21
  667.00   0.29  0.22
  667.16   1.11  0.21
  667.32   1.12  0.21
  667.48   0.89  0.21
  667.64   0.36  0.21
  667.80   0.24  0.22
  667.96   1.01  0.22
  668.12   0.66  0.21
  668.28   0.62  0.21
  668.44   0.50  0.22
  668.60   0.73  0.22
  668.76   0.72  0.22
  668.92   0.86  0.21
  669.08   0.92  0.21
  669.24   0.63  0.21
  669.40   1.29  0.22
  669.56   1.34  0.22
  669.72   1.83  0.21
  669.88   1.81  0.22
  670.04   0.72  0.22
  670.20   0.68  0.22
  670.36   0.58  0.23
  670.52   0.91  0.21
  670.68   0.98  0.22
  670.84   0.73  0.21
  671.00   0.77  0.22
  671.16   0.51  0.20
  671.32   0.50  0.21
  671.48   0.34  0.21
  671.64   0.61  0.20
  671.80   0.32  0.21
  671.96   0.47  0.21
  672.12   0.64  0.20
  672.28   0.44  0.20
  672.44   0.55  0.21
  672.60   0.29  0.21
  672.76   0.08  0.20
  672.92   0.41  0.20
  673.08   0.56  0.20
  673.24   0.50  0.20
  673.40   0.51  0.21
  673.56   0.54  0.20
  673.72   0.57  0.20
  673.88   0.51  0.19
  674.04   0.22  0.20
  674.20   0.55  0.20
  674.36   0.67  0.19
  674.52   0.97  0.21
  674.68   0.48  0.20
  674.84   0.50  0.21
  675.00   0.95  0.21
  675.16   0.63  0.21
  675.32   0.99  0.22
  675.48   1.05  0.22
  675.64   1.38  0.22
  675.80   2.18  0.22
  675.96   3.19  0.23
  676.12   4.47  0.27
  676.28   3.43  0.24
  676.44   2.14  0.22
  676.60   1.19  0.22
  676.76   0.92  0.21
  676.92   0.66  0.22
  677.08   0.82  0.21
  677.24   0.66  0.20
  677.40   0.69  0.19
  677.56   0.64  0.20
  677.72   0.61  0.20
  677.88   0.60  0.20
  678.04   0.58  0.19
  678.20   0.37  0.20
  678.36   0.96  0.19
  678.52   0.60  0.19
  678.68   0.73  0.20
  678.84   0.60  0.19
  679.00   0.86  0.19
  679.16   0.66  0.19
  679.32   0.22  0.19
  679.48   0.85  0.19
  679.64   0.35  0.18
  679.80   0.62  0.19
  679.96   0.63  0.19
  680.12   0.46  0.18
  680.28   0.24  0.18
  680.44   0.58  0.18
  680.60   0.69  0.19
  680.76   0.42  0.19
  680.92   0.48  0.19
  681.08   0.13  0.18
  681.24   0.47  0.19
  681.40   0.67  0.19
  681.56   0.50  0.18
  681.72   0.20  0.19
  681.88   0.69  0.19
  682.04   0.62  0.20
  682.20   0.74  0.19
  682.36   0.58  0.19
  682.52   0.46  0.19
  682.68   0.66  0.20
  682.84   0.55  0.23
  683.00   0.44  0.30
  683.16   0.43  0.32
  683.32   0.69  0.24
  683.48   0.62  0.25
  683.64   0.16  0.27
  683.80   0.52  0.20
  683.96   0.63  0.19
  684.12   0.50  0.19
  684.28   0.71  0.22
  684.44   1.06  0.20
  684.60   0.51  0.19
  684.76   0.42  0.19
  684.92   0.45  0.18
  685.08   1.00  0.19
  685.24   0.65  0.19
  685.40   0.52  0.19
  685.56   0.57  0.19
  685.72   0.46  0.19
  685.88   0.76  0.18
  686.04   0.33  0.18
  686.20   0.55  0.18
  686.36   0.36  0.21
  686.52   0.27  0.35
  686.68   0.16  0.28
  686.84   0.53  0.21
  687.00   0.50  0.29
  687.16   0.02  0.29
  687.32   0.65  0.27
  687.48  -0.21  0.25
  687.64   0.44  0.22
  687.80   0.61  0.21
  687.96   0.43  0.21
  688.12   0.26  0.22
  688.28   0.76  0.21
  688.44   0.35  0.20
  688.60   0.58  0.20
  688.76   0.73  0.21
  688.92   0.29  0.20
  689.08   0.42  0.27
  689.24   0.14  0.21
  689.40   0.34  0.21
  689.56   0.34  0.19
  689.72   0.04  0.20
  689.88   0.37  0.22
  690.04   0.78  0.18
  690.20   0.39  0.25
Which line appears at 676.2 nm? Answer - [O III] 5007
